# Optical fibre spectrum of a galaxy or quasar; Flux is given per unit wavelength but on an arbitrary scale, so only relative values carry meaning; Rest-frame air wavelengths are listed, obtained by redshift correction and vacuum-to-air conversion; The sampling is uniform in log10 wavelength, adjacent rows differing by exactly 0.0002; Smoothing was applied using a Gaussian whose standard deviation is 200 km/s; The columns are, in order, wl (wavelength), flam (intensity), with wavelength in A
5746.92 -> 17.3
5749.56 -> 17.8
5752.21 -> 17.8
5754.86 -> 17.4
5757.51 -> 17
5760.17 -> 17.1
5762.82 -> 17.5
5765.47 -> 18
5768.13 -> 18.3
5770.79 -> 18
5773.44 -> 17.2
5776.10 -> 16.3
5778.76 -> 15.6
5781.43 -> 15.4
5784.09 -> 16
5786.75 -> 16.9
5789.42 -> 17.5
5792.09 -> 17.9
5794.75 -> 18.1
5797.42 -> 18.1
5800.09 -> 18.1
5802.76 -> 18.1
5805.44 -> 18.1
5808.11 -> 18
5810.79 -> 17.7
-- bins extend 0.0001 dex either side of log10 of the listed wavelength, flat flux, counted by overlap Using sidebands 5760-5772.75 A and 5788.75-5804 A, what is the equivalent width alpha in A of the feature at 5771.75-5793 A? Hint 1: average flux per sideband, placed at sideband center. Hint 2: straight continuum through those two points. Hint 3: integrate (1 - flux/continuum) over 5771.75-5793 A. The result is 1.6 A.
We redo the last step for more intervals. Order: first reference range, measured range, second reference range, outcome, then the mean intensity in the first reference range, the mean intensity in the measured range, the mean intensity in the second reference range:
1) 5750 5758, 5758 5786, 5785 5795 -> 0.9 A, 17.5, 16.9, 17.5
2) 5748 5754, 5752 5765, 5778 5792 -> 0.1 A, 17.8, 17.4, 16.4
